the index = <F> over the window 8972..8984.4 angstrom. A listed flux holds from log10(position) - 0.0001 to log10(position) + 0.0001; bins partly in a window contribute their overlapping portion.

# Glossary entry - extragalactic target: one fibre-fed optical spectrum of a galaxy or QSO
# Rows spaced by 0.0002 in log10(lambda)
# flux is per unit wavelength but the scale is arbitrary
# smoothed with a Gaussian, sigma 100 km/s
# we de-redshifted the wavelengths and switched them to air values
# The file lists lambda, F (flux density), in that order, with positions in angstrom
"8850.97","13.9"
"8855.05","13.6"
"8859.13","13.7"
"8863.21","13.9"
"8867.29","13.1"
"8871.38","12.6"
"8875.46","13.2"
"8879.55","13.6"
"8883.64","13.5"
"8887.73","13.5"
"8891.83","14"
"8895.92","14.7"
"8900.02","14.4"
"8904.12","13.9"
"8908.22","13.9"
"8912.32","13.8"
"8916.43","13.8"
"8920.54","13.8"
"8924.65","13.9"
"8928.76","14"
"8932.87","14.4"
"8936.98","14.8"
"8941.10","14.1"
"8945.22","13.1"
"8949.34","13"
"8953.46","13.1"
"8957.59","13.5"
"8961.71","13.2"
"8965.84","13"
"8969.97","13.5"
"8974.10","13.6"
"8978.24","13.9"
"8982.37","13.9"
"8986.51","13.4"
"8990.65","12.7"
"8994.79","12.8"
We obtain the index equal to 13.8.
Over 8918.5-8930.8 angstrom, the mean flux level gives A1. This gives 13.9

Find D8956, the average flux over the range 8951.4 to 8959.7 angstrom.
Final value 13.3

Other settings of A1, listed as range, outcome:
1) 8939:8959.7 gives 13.4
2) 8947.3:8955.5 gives 13.1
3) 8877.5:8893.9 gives 13.7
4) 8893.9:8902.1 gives 14.5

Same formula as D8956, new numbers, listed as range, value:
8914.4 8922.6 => 13.8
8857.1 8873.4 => 13.3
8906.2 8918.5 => 13.8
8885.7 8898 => 14.1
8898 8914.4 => 14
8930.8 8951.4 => 13.9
